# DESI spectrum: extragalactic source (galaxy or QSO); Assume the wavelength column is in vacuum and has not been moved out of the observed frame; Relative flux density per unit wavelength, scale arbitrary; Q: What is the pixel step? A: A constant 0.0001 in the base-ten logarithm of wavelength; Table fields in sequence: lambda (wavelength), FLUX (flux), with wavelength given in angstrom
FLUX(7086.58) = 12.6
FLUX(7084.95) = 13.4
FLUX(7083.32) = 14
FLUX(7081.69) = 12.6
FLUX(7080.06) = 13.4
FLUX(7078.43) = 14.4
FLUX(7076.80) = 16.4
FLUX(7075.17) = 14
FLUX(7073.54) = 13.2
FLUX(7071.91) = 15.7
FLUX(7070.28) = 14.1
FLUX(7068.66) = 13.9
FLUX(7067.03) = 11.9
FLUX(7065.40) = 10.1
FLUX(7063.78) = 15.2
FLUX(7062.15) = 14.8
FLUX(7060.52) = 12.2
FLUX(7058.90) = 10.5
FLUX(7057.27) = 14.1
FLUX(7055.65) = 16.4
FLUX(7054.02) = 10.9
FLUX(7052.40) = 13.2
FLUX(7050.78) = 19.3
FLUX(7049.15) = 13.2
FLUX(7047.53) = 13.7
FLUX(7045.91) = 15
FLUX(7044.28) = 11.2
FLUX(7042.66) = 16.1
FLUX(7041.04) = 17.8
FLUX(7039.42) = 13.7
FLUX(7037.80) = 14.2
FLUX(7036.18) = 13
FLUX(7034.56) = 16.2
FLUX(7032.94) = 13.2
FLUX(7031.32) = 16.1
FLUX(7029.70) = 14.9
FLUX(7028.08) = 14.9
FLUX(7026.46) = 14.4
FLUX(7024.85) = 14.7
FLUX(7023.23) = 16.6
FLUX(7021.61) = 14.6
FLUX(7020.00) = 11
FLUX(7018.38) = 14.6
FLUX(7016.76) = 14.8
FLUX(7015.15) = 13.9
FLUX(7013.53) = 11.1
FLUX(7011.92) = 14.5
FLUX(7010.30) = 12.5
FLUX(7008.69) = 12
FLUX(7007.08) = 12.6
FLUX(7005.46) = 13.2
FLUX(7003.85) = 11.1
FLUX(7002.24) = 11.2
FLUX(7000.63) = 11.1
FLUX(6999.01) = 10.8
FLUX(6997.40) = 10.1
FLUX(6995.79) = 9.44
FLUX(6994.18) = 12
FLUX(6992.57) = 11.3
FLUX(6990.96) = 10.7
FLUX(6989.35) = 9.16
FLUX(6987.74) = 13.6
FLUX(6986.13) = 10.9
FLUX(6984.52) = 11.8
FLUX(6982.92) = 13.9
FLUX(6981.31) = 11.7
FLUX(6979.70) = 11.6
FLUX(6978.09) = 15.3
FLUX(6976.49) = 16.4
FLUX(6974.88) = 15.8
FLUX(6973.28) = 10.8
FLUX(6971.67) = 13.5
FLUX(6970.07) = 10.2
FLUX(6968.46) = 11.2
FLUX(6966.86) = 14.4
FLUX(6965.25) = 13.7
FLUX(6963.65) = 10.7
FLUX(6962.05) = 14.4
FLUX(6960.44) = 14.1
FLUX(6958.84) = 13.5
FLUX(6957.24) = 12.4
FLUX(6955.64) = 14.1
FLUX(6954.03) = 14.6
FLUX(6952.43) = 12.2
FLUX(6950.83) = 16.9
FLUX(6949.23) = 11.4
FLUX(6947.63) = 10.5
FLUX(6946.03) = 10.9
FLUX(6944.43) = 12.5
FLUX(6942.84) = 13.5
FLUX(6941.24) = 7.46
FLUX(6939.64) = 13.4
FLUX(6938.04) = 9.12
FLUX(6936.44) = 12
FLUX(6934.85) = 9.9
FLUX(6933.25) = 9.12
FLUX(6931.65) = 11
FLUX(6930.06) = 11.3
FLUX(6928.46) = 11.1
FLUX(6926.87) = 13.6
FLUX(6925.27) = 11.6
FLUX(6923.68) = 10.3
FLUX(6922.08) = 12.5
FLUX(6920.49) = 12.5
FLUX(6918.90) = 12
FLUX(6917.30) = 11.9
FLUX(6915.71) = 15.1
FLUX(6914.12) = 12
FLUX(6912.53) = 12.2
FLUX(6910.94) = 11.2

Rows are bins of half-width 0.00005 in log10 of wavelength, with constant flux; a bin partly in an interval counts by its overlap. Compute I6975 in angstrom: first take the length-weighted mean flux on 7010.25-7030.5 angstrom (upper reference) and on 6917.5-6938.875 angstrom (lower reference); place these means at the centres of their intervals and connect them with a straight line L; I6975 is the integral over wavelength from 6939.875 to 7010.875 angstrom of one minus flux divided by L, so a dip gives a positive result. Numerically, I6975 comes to 1.97 angstrom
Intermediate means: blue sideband 11.3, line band 12.3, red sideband 14.1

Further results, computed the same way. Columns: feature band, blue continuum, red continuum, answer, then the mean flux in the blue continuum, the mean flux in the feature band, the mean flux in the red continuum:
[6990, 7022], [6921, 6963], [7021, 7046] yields 4.3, 12.1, 12.1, 14.8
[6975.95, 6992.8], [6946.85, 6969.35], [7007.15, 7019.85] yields 1.0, 13.1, 12.4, 13.2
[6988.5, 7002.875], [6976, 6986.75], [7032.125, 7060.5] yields 2.9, 13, 10.6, 14.2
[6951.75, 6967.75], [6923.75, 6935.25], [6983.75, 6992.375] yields -3.2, 11.1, 13.4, 11.2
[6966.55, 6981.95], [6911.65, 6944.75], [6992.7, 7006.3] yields -2.4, 11.6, 13.1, 11.1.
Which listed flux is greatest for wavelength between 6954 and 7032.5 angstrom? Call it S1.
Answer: 16.6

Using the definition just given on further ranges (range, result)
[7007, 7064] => 19.3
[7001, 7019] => 14.8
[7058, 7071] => 15.2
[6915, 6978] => 16.9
